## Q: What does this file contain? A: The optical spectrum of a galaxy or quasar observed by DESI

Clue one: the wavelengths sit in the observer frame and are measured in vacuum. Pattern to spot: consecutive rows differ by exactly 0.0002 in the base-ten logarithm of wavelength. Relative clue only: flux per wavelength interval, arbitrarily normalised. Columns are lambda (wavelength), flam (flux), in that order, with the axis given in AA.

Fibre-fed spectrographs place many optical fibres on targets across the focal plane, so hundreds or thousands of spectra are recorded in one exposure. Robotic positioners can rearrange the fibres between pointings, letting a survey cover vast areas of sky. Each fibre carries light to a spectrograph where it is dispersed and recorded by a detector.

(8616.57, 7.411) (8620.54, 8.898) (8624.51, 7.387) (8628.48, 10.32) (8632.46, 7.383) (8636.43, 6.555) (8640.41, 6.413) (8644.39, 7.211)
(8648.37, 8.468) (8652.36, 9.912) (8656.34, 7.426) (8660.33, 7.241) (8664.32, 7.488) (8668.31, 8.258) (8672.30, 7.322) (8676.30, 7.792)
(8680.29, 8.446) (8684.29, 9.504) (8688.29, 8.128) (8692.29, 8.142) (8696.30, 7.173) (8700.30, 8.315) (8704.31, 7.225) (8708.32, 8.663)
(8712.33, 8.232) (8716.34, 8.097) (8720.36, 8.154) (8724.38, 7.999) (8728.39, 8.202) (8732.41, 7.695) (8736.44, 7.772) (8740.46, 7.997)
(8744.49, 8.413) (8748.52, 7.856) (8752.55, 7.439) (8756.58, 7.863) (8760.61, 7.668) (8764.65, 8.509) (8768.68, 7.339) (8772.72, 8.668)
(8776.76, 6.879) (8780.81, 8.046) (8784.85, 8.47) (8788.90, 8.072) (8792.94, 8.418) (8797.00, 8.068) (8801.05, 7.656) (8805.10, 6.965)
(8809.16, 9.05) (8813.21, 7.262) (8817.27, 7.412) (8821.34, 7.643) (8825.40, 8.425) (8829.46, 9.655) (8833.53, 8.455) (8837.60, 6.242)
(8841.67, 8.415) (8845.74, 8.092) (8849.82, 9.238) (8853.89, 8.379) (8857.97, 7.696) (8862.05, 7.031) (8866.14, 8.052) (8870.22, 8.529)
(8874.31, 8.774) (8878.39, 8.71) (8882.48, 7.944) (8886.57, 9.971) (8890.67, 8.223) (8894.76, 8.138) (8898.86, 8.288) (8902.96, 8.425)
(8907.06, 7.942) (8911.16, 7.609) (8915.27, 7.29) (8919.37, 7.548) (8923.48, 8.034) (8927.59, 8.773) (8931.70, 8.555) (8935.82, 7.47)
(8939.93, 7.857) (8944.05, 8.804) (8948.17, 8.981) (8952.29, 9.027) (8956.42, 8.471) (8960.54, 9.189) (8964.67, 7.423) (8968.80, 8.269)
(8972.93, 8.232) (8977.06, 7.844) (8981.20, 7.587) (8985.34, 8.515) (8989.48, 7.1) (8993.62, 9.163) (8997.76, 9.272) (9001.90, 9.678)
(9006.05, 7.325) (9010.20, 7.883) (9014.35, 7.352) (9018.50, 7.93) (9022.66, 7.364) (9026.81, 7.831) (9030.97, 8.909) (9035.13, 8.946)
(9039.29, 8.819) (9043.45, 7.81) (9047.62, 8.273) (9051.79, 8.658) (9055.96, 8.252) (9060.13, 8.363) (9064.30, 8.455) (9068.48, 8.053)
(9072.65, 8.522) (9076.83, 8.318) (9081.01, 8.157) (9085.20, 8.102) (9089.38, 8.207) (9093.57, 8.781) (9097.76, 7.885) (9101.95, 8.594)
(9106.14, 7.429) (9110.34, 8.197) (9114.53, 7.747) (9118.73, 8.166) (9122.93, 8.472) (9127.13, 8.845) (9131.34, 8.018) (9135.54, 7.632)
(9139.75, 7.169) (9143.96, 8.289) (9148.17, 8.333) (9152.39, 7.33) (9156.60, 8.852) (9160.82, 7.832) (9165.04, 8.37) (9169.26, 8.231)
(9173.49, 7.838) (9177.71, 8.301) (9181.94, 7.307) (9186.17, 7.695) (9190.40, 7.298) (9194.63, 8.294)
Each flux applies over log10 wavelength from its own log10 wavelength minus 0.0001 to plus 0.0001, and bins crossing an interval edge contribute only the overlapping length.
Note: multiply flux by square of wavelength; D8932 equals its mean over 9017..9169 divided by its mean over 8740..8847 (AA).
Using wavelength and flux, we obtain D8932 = 1.10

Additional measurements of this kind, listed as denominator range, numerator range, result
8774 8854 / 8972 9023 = 1.05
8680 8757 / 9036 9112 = 1.11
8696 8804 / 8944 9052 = 1.10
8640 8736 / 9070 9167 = 1.12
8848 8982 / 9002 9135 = 1.03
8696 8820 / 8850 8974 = 1.08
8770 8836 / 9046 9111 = 1.09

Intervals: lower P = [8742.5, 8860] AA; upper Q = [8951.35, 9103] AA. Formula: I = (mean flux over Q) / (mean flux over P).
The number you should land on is 1.03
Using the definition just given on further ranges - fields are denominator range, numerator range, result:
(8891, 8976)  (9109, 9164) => 0.98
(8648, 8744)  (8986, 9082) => 1.03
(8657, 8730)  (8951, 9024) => 1.02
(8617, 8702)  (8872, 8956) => 1.04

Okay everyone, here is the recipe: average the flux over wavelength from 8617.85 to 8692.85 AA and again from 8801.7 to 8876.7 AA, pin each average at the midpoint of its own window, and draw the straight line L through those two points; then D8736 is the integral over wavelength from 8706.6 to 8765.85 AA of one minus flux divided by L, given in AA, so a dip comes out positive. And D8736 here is 0.05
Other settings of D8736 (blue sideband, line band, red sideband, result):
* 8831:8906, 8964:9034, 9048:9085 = 1.54 AA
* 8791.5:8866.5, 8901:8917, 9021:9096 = 0.58 AA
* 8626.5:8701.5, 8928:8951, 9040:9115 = -0.69 AA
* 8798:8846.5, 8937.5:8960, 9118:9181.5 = -1.83 AA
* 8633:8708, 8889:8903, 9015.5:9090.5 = -0.27 AA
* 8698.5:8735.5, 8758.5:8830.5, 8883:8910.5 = 1.96 AA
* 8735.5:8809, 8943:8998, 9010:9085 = -1.66 AA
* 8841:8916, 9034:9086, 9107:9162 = -1.55 AA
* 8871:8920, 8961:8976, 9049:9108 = 0.31 AA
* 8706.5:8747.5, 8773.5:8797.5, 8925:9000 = 0.45 AA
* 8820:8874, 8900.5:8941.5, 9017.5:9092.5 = 1.28 AA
